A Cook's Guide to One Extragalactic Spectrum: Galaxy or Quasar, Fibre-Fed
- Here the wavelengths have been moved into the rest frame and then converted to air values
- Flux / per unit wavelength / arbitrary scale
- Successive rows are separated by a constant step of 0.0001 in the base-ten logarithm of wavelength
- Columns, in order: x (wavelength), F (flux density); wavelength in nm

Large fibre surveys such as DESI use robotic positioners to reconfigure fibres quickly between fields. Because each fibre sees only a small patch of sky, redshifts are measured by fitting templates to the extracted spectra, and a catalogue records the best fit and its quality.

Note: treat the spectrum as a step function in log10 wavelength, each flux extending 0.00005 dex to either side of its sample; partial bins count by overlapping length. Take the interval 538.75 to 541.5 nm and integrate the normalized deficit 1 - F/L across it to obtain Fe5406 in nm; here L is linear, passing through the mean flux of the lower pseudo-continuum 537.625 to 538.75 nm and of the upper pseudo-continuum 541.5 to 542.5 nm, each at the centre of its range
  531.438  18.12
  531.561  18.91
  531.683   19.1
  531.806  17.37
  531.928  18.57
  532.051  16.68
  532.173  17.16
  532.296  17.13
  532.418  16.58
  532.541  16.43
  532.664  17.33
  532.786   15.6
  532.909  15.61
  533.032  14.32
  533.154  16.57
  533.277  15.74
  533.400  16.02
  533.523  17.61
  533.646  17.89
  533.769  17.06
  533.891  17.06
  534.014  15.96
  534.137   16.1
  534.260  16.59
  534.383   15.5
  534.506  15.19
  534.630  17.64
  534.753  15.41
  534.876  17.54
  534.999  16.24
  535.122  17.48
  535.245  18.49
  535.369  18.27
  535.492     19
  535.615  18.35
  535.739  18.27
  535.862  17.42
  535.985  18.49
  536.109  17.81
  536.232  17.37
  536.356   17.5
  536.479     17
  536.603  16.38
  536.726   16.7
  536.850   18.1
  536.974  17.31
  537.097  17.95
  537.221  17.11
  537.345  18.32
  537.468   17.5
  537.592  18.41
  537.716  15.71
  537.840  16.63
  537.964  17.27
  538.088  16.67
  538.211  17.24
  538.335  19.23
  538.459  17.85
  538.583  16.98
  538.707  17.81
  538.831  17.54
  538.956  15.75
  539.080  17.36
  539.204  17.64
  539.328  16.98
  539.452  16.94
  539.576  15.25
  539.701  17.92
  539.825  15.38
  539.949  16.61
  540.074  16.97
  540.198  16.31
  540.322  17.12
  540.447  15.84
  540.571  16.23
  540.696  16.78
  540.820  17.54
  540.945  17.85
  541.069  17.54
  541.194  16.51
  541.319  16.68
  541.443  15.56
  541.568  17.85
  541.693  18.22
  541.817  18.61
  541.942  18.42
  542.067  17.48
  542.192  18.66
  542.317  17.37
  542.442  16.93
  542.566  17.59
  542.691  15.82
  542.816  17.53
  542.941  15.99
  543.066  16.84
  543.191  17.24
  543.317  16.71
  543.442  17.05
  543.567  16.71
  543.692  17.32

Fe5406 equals 0.13 nm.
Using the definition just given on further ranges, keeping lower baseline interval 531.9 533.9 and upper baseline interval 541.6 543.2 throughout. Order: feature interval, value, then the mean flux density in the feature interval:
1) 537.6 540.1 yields 0.02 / 17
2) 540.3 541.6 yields 0.04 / 16.8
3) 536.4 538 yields -0.02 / 17.3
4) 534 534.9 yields 0.03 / 16.2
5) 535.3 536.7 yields -0.07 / 17.8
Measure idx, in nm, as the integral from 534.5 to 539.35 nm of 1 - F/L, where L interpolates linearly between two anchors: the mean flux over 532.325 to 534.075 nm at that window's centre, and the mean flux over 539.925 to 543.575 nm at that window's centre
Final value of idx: -0.20 nm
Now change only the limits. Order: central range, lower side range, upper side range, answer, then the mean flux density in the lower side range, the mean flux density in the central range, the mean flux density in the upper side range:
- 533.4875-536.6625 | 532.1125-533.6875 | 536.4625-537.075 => -0.069 nm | 16.4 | 17.2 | 17.2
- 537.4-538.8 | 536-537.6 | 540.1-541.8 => -0.005 nm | 17.5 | 17.4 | 17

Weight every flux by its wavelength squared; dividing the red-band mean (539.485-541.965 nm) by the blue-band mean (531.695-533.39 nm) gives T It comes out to 1.05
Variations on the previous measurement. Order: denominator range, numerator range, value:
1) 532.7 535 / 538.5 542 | 1.07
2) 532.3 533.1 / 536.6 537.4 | 1.10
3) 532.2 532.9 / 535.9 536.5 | 1.08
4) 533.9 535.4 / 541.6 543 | 1.08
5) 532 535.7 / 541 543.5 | 1.06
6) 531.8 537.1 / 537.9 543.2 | 1.03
